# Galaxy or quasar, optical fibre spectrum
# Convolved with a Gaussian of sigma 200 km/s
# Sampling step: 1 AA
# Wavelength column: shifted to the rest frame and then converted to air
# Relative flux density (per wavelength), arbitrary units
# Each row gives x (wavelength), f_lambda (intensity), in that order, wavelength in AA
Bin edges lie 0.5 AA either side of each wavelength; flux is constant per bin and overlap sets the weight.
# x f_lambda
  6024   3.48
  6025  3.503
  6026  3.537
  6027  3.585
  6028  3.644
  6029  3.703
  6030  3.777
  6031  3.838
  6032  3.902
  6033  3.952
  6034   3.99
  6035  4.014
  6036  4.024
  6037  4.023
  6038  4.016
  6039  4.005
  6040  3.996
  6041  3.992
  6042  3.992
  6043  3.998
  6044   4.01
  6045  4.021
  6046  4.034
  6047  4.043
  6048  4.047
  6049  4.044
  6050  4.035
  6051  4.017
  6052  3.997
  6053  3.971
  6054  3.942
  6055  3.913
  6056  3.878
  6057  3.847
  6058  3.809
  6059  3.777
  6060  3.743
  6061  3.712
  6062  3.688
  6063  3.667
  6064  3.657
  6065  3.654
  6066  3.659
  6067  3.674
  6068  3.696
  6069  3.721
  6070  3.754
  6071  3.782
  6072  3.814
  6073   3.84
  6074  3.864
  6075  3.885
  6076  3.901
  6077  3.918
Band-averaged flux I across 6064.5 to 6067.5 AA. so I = 3.66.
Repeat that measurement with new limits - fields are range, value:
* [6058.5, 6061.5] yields 3.74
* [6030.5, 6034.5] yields 3.92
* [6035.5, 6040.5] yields 4.01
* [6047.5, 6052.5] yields 4.03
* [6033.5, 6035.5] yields 4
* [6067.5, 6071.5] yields 3.74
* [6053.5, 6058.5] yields 3.88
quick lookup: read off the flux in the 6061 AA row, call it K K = 3.712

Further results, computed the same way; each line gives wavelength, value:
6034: 3.99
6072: 3.814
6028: 3.644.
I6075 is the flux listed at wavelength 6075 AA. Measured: 3.885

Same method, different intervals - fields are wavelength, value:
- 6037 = 4.023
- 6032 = 3.902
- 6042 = 3.992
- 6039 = 4.005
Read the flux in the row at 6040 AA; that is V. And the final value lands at 3.996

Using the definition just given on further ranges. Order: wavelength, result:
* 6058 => 3.809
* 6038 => 4.016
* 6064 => 3.657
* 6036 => 4.024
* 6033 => 3.952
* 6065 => 3.654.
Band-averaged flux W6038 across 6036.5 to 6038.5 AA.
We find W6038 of 4.02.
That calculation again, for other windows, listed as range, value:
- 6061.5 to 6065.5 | 3.67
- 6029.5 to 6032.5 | 3.84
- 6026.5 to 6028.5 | 3.61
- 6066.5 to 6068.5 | 3.69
